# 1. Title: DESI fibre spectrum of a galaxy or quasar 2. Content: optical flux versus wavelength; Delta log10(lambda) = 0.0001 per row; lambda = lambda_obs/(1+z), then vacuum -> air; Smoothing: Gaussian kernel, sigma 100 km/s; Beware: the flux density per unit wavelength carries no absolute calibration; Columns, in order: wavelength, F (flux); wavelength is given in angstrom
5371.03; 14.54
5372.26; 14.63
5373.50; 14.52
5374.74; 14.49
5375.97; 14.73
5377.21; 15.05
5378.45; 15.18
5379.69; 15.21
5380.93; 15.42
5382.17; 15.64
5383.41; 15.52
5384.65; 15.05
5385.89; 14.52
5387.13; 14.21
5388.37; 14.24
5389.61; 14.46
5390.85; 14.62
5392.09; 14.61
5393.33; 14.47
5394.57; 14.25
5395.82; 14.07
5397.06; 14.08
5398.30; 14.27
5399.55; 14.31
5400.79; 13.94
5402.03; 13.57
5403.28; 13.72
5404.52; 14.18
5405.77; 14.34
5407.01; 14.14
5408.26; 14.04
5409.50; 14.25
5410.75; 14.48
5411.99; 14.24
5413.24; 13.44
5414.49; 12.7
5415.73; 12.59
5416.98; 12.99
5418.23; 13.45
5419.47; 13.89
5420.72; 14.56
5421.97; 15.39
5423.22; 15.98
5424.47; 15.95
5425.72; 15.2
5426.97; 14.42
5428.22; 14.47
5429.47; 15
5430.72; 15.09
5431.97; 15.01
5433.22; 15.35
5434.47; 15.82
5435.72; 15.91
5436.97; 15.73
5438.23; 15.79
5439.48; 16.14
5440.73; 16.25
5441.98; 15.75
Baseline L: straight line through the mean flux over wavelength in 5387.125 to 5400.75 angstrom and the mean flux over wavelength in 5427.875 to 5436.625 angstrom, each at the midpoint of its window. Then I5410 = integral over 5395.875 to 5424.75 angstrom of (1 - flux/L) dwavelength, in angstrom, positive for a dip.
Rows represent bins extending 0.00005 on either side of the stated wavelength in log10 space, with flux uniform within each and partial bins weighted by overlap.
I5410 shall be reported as 1.3 angstrom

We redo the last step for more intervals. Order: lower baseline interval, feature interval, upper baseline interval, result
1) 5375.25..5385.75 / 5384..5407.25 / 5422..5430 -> 1.4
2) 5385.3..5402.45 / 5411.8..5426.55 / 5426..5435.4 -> 0.6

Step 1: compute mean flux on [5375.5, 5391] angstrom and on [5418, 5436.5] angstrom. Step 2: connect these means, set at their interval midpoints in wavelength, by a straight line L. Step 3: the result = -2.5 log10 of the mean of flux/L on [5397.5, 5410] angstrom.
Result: 0.07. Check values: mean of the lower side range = 14.9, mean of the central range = 14.1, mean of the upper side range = 15.1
